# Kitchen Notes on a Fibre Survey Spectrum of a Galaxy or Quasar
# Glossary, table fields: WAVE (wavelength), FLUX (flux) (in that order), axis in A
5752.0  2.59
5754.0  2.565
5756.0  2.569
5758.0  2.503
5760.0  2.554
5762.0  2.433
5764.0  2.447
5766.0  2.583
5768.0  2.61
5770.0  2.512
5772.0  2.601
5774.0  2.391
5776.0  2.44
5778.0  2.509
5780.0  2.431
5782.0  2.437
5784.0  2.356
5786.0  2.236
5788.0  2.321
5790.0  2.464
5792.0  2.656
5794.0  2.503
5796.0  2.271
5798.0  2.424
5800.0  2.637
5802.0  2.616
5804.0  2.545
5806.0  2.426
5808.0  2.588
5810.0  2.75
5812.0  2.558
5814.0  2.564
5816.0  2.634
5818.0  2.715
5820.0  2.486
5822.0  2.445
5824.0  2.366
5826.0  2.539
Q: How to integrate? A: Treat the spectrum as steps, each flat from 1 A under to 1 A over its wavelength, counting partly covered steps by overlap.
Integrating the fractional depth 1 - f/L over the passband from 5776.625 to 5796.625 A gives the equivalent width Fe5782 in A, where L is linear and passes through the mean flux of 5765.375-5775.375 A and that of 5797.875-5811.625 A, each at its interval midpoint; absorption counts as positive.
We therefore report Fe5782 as 1.0 A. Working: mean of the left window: 2.53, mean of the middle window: 2.42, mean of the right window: 2.58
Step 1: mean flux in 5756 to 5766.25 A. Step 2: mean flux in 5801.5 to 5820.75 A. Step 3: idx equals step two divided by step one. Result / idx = 1.03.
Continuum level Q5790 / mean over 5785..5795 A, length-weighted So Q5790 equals 2.44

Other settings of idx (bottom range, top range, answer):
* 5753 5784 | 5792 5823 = 1.02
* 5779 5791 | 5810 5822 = 1.09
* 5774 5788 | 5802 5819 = 1.09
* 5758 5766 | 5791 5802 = 1.01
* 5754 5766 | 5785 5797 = 0.96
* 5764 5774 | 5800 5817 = 1.02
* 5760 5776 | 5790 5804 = 1.00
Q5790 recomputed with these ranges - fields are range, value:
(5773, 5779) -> 2.45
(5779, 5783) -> 2.43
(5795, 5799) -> 2.35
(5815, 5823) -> 2.57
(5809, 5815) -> 2.62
